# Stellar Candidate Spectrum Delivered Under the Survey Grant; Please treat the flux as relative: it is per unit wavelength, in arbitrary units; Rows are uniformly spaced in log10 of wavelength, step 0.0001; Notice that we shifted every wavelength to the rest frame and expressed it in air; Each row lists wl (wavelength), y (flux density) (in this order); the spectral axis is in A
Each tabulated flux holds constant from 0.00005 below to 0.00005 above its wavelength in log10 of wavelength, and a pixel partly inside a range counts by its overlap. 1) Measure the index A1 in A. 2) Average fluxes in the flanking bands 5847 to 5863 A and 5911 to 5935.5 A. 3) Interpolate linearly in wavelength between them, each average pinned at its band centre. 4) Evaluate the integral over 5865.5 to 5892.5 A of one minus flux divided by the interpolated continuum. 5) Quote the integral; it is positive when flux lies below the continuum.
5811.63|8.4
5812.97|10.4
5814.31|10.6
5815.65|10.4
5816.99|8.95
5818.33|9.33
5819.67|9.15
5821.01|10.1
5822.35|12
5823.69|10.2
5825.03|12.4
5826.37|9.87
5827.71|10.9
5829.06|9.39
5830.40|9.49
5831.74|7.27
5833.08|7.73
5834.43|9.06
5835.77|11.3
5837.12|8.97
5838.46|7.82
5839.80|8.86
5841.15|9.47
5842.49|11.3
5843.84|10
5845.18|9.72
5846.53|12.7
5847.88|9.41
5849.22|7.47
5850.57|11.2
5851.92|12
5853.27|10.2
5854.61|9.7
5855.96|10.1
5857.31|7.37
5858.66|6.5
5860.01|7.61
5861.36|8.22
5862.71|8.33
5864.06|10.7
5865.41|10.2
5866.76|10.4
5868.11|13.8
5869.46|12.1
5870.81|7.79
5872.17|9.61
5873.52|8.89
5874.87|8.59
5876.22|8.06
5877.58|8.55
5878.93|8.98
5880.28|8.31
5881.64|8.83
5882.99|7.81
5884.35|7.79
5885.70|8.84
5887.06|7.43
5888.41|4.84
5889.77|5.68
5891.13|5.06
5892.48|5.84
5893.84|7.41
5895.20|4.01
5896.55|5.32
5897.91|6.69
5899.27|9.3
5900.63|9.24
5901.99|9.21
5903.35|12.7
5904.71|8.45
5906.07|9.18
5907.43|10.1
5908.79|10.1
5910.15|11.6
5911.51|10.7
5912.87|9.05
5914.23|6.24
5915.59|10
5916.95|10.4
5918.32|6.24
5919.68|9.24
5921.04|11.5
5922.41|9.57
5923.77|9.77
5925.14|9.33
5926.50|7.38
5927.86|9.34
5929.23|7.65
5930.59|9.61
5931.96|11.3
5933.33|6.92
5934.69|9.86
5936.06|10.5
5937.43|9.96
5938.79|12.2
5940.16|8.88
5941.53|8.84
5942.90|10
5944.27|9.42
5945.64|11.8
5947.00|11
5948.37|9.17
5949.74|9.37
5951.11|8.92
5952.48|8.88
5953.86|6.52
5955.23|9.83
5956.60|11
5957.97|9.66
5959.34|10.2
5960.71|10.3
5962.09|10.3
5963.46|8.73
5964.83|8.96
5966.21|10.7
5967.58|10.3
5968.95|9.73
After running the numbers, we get 1.9 A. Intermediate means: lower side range 9.07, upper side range 9.11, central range 8.46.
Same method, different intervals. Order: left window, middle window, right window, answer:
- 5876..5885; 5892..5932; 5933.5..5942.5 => 1.4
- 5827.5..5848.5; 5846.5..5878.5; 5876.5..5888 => -2.5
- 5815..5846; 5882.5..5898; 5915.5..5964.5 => 5.3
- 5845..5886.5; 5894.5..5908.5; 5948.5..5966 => 1.3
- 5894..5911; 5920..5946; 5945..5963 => -0.8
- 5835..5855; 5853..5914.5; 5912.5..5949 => 7.3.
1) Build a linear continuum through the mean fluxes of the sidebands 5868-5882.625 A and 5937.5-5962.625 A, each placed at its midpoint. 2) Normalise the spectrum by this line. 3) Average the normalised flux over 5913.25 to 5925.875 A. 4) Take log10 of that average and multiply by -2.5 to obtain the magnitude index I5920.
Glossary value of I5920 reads 0.05 mag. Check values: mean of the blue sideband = 9.21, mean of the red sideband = 9.79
